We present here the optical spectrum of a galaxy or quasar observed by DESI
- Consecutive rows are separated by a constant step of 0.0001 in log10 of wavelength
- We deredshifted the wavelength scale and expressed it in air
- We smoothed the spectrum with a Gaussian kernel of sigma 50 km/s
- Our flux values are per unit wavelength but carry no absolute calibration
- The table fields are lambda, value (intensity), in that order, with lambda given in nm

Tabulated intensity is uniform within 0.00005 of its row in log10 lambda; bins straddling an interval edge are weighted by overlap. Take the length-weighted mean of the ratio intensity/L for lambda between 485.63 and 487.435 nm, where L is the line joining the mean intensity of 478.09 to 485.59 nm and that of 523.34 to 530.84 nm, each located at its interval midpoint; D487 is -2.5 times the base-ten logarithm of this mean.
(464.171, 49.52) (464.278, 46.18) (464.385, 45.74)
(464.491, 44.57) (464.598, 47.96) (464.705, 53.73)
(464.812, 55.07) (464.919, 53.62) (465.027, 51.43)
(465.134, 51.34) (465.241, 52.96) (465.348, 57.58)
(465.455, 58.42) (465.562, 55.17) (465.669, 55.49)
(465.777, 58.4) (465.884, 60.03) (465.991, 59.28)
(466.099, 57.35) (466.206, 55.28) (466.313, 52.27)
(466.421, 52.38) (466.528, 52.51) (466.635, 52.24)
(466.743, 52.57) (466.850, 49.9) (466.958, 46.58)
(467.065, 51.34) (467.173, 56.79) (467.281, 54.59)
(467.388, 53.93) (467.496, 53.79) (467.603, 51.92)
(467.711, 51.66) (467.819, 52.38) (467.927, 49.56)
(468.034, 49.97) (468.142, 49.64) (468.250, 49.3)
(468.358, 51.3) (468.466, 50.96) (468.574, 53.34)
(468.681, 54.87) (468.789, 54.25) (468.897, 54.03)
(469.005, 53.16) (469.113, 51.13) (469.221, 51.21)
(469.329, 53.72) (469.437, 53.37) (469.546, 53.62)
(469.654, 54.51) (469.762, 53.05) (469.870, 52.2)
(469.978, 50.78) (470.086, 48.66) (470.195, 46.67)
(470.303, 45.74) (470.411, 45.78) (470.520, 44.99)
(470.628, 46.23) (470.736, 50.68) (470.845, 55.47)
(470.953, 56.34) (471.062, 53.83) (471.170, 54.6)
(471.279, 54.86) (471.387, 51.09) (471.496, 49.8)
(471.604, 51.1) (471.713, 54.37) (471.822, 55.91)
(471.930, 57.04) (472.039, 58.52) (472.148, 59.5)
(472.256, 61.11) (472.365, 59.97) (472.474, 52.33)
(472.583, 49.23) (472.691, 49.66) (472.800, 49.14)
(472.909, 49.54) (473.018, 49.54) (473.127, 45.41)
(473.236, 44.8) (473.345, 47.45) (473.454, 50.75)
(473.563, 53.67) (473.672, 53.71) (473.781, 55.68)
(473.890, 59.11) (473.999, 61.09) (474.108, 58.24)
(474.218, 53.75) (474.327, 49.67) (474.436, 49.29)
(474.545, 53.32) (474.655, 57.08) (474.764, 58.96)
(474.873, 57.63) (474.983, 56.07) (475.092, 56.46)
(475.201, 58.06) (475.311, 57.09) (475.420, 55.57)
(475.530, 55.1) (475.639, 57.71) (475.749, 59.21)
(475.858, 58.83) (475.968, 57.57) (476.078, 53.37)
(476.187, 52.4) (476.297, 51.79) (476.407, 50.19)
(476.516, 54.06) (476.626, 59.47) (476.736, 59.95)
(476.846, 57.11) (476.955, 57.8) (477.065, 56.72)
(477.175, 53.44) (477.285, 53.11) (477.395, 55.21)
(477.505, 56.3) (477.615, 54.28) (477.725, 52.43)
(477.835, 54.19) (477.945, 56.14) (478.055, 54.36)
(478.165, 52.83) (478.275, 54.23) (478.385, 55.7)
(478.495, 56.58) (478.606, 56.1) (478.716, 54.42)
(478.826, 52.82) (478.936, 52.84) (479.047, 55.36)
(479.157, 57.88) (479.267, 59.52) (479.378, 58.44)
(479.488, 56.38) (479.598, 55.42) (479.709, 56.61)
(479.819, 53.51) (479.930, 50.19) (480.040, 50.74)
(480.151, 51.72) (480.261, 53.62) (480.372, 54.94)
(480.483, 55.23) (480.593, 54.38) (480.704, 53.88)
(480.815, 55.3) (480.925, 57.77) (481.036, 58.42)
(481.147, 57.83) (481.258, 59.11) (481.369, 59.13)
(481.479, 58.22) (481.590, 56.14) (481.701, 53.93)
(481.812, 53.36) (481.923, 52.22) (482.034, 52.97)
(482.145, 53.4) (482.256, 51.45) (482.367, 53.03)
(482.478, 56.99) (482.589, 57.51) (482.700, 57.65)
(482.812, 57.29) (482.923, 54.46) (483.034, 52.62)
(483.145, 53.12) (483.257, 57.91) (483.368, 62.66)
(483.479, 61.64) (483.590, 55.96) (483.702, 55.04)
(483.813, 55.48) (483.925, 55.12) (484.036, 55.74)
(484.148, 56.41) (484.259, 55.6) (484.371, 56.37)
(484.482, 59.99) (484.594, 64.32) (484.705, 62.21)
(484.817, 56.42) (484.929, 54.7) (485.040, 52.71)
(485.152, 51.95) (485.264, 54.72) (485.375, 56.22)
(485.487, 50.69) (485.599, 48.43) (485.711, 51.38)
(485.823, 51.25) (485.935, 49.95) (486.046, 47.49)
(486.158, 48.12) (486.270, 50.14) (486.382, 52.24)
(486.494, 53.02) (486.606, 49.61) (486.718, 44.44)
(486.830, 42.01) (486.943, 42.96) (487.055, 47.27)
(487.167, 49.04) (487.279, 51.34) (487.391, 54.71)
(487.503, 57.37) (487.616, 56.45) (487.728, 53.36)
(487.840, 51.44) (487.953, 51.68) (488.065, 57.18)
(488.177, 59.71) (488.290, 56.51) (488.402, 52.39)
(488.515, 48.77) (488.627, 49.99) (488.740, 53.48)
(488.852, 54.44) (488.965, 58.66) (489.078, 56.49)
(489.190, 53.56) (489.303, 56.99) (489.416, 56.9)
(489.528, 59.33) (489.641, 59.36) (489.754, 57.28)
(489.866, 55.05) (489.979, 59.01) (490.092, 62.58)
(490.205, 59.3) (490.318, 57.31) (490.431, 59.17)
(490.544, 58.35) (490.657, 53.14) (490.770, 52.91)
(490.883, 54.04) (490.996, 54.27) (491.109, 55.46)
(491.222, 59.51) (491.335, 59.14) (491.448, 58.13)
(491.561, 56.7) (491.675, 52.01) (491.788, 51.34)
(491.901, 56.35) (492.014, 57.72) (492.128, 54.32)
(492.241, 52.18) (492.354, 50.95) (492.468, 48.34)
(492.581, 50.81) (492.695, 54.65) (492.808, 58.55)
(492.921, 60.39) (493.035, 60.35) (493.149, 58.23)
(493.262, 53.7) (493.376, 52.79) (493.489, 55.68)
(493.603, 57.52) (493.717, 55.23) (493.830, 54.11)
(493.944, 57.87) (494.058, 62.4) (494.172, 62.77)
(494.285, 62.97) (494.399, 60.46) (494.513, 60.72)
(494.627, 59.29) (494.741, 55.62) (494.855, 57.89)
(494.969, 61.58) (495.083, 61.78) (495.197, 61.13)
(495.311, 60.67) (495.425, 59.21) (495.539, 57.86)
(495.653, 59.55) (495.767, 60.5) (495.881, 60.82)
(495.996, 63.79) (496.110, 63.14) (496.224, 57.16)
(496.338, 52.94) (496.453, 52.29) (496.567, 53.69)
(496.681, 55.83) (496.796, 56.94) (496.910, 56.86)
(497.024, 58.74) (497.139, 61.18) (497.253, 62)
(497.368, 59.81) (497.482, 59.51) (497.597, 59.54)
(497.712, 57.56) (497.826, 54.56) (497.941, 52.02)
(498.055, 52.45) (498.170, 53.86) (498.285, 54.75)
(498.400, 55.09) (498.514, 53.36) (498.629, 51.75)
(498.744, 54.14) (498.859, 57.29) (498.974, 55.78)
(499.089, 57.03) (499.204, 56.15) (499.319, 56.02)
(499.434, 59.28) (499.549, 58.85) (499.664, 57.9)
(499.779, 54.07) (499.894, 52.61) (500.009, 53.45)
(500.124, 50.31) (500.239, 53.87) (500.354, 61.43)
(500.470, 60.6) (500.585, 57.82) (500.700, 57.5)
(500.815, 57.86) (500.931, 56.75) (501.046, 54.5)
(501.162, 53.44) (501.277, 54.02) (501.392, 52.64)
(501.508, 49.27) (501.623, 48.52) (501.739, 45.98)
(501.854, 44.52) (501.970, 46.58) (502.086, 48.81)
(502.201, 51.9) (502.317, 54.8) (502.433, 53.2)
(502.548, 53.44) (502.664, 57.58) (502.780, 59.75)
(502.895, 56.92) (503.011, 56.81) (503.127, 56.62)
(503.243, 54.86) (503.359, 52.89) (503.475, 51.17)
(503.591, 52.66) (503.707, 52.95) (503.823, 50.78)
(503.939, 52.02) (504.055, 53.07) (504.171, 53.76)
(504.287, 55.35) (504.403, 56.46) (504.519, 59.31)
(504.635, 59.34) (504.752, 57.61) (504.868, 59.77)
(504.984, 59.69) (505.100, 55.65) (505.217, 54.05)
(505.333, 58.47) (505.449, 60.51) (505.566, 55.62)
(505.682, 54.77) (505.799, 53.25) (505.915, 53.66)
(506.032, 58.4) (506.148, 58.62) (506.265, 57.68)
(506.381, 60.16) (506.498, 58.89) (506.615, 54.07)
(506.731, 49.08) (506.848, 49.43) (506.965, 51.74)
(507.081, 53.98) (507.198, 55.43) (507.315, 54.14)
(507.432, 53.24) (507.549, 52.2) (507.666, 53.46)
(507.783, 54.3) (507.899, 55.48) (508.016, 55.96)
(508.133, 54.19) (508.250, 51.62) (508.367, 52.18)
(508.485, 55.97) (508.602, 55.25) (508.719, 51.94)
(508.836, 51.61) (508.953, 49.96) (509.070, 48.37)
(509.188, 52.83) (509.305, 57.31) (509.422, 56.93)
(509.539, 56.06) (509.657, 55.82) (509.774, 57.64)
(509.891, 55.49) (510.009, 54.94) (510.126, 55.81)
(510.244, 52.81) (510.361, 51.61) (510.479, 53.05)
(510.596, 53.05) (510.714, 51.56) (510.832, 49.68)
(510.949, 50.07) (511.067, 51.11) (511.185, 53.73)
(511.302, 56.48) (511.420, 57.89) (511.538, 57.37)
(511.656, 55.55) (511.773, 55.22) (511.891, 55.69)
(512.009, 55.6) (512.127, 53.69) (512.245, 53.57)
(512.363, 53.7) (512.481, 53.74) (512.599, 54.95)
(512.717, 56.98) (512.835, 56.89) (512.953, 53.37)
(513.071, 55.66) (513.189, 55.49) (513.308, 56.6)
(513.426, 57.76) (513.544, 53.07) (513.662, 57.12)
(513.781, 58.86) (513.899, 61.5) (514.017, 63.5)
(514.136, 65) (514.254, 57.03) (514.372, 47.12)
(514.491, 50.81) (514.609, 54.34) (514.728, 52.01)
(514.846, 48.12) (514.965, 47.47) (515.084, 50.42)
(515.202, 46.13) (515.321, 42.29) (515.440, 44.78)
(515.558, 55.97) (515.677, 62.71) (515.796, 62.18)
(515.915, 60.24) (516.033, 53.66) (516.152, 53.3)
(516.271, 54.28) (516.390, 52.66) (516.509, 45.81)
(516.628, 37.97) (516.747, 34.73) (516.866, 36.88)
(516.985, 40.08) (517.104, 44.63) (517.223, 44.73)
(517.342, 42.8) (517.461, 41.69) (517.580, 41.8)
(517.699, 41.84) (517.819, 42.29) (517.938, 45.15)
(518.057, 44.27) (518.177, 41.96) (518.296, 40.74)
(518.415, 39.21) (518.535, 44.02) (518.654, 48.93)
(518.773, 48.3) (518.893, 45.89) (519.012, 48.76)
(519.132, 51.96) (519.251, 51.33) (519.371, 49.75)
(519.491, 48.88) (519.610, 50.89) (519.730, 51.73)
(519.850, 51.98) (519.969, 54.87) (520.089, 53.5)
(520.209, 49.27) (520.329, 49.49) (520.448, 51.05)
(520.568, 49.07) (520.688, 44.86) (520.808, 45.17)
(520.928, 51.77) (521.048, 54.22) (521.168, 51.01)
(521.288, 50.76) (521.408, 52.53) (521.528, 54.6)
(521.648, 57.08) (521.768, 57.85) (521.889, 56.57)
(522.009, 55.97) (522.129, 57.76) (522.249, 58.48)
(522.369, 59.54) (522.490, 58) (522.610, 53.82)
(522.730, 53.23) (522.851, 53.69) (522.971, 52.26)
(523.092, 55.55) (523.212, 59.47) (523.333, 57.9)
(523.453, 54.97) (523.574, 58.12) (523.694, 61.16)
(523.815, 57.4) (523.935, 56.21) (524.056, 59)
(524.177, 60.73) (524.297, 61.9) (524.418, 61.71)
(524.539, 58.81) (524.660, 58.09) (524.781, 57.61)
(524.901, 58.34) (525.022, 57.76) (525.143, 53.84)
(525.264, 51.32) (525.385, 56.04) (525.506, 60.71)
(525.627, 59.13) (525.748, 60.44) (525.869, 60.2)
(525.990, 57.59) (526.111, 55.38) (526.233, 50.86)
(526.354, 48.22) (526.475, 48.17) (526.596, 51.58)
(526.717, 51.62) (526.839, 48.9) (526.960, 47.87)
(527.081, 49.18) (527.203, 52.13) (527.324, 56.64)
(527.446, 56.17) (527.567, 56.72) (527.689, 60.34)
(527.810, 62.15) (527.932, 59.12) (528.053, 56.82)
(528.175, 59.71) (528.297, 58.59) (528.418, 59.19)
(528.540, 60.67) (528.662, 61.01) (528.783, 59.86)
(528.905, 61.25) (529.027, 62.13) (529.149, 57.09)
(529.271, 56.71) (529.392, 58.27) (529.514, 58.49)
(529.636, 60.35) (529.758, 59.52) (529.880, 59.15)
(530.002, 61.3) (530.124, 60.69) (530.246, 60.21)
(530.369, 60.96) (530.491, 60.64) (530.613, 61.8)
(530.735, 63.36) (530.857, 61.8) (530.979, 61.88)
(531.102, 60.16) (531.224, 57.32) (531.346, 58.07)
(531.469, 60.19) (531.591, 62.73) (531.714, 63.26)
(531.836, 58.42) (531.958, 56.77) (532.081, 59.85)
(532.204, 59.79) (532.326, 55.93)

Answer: 0.14 mag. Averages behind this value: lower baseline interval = 55.6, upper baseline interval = 57.6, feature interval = 49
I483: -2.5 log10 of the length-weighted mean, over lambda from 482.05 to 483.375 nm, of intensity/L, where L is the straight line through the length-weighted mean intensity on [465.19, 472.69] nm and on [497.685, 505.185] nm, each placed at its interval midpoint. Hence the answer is -0.03 mag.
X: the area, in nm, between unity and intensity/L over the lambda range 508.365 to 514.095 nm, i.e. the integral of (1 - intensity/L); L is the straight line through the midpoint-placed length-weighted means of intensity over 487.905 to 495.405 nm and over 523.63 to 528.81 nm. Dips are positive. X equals 0.18 nm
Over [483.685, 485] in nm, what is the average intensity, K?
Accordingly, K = 57.3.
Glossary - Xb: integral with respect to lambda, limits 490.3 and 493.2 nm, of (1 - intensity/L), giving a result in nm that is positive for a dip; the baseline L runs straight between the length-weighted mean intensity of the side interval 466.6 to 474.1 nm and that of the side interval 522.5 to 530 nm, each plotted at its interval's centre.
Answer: -0.08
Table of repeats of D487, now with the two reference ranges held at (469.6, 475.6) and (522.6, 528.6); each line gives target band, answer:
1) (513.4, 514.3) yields -0.070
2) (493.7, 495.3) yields -0.100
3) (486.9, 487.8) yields 0.047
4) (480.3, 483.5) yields -0.043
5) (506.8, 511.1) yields 0.038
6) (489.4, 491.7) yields -0.058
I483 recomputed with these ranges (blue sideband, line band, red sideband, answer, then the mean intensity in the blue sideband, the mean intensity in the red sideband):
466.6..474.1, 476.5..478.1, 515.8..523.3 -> -0.08 mag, 52.3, 49.7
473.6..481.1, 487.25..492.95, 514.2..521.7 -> -0.04 mag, 55.4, 48.6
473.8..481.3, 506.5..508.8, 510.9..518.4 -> -0.03 mag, 55.5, 51.2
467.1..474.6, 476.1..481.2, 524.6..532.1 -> -0.04 mag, 52.4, 57.8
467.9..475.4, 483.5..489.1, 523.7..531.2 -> 0.02 mag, 52.8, 57.8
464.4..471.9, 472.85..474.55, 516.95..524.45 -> 0.00 mag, 52.5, 51.4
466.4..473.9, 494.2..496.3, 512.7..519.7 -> -0.18 mag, 52.1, 49.8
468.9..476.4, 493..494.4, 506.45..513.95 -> -0.08 mag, 53.3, 54.3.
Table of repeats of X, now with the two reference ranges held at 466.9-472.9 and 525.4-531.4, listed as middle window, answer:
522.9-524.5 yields -0.02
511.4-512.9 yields 0.02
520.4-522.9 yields 0.15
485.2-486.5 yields 0.07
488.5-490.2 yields -0.07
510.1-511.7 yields 0.08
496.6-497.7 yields -0.08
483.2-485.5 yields -0.14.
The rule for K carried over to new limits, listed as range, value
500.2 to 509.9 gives 54.5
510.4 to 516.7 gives 53.8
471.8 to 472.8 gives 55.6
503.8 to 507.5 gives 55.6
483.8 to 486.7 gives 53.7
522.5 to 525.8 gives 57.4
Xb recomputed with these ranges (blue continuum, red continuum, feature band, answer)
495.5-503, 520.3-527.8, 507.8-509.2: 0.06 nm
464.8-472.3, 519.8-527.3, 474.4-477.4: -0.15 nm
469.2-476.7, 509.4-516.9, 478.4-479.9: -0.06 nm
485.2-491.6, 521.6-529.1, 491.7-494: -0.03 nm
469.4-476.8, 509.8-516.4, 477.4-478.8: -0.03 nm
